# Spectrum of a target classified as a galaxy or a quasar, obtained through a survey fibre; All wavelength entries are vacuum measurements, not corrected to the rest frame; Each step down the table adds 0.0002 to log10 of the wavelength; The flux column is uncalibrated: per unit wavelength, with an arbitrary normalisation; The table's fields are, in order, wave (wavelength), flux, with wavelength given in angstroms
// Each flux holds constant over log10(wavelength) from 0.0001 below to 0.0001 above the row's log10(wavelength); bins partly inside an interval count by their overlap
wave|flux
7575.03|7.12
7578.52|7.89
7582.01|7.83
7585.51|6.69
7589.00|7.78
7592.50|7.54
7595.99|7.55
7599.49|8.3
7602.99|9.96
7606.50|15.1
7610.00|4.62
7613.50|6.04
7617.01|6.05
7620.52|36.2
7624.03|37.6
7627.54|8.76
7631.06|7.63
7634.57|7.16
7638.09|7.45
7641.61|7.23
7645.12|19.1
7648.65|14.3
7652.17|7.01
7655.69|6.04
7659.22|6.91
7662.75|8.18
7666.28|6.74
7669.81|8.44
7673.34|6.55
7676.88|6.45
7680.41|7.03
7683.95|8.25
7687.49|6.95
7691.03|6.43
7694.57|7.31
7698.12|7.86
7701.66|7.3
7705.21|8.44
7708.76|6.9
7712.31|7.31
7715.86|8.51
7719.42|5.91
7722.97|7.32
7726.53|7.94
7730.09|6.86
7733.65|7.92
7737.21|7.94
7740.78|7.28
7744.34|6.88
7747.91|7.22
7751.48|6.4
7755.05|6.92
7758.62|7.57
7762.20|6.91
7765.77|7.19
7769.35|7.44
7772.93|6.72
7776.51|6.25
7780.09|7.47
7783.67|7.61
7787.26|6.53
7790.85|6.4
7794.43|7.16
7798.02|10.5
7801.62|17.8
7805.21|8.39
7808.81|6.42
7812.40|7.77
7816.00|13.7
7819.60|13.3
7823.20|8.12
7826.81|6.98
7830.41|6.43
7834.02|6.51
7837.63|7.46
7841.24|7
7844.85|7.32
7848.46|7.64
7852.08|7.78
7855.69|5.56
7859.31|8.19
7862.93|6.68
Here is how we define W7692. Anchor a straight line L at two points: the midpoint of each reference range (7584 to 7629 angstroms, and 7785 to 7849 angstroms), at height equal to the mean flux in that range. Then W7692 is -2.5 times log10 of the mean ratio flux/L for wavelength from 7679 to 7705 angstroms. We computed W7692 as 0.43 mag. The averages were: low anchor 12.5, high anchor 8.65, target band 7.38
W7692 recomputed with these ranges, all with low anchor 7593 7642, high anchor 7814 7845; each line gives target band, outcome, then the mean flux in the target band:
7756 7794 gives 0.33 mag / 7.01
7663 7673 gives 0.44 mag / 7.53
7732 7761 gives 0.35 mag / 7.25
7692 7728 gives 0.38 mag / 7.45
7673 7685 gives 0.49 mag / 7.06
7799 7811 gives -0.19 mag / 10.7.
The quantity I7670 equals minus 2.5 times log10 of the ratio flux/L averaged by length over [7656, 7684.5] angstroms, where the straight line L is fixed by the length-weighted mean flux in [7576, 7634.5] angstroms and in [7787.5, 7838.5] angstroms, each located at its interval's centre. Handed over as 0.42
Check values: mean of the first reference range 11.4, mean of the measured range 7.21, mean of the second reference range 9.02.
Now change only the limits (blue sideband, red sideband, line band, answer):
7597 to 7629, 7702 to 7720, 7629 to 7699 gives 0.31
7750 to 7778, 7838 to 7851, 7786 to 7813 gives -0.25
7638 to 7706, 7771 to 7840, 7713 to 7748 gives 0.13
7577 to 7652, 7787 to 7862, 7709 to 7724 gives 0.35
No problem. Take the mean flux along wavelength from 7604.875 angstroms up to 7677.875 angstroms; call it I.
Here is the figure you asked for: 11.2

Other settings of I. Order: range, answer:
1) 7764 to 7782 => 7.02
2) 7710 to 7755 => 7.27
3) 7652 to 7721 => 7.23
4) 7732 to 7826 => 8.21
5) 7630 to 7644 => 7.9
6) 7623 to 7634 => 15.5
